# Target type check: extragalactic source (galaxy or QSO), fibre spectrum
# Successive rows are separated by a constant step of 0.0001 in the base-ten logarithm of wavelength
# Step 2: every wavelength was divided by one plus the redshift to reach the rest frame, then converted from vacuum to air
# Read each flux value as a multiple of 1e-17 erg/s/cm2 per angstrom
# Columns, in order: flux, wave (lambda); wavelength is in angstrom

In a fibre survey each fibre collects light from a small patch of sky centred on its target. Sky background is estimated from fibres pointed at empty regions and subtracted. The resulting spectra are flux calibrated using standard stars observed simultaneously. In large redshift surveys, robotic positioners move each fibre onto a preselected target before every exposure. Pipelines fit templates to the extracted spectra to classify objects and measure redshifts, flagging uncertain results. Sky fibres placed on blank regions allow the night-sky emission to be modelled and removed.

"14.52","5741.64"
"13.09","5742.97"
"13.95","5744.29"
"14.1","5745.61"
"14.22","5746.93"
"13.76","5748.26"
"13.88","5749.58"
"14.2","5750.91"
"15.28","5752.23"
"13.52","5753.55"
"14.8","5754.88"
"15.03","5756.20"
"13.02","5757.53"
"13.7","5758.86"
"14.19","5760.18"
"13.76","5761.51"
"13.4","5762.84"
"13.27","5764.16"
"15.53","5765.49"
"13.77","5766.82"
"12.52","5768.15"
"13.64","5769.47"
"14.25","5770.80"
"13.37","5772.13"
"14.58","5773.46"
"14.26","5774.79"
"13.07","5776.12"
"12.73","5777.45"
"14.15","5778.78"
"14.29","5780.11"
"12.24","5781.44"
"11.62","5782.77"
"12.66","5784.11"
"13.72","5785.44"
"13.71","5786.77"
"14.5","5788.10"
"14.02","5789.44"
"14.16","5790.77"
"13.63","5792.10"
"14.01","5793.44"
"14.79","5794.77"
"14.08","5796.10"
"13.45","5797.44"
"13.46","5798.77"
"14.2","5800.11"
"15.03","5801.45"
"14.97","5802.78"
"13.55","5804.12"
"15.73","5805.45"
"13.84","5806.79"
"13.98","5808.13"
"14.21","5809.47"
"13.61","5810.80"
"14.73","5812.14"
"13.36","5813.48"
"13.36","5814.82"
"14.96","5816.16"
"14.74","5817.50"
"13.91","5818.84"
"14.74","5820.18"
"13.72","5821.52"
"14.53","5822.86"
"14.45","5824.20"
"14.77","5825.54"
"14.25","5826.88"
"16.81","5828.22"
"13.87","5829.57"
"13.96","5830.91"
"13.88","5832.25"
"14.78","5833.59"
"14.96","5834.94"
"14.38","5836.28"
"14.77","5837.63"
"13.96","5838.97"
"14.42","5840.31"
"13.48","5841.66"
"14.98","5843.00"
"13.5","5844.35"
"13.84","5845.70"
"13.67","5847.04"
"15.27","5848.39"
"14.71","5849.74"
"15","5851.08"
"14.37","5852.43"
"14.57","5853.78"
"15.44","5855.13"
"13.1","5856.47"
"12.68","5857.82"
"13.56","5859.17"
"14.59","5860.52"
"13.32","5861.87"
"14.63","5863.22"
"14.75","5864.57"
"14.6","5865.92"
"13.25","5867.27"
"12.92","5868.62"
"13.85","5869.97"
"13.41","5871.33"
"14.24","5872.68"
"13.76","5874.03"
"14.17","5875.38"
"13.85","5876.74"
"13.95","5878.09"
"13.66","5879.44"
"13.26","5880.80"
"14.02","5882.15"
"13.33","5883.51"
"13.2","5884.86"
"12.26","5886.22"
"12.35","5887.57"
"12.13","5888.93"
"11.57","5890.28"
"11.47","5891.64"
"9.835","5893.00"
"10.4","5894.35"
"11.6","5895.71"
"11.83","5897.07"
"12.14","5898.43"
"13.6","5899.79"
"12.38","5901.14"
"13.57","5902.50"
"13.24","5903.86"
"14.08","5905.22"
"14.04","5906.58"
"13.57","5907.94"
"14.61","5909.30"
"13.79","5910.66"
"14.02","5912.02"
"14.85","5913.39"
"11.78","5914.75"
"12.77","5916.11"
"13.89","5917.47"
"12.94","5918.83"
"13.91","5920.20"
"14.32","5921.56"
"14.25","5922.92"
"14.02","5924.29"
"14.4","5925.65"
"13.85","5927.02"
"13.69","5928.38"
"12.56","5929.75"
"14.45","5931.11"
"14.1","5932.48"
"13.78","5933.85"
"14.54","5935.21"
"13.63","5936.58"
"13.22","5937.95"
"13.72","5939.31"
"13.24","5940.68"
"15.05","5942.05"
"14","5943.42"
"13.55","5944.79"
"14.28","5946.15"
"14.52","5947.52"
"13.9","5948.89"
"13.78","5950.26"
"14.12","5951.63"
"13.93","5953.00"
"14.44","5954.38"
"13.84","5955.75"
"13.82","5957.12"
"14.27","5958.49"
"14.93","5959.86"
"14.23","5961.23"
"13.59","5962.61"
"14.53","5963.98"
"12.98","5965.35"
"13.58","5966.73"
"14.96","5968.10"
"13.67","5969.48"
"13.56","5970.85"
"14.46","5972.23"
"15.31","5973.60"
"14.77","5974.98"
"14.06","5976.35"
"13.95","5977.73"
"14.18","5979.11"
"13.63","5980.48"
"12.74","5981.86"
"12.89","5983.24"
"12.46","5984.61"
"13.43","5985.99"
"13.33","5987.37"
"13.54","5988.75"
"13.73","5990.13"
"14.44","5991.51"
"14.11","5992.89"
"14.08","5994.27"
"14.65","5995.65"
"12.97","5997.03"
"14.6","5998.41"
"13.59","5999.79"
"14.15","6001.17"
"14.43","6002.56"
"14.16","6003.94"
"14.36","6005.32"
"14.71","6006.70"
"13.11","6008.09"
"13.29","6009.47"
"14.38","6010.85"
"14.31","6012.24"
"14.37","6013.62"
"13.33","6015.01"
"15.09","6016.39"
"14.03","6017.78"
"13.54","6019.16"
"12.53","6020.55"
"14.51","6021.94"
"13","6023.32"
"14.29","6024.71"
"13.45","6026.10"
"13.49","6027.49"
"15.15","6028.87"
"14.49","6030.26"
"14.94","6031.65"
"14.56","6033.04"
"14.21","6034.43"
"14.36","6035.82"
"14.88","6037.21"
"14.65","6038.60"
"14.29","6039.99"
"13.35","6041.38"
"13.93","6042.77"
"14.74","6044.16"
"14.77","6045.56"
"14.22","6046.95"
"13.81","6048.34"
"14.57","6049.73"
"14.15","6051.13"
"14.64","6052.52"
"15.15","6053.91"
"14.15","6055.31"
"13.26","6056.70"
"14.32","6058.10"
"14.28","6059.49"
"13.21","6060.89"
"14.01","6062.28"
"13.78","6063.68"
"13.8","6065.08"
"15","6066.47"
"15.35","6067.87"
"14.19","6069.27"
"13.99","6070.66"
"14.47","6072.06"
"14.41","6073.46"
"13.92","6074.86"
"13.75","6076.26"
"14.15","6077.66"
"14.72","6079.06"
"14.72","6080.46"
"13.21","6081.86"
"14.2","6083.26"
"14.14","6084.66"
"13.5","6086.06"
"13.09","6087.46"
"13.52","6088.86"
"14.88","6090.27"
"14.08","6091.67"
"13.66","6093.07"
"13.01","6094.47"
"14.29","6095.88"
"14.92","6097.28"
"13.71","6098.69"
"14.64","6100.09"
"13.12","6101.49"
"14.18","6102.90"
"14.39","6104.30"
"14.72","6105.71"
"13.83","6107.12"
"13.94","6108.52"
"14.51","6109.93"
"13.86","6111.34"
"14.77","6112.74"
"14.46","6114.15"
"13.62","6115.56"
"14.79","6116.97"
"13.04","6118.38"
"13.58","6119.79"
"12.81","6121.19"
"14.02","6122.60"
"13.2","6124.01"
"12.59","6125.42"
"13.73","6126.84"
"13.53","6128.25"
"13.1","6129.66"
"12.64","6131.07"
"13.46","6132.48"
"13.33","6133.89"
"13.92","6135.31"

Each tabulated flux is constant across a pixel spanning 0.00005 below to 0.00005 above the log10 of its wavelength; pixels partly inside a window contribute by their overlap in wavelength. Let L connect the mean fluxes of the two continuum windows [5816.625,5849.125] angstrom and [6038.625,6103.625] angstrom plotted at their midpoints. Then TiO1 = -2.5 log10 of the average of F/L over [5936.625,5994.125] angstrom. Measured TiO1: 0.025 mag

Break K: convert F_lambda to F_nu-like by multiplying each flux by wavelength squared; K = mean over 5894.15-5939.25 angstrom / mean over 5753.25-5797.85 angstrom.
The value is 1.0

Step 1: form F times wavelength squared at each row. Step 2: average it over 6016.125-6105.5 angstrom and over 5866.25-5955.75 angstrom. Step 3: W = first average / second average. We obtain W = 1.11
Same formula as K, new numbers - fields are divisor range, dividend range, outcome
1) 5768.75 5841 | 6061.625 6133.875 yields 1.09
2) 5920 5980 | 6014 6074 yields 1.04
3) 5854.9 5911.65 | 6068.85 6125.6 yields 1.14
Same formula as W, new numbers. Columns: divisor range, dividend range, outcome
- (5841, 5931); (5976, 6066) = 1.09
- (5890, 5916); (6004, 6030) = 1.14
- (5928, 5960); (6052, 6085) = 1.06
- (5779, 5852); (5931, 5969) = 1.04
